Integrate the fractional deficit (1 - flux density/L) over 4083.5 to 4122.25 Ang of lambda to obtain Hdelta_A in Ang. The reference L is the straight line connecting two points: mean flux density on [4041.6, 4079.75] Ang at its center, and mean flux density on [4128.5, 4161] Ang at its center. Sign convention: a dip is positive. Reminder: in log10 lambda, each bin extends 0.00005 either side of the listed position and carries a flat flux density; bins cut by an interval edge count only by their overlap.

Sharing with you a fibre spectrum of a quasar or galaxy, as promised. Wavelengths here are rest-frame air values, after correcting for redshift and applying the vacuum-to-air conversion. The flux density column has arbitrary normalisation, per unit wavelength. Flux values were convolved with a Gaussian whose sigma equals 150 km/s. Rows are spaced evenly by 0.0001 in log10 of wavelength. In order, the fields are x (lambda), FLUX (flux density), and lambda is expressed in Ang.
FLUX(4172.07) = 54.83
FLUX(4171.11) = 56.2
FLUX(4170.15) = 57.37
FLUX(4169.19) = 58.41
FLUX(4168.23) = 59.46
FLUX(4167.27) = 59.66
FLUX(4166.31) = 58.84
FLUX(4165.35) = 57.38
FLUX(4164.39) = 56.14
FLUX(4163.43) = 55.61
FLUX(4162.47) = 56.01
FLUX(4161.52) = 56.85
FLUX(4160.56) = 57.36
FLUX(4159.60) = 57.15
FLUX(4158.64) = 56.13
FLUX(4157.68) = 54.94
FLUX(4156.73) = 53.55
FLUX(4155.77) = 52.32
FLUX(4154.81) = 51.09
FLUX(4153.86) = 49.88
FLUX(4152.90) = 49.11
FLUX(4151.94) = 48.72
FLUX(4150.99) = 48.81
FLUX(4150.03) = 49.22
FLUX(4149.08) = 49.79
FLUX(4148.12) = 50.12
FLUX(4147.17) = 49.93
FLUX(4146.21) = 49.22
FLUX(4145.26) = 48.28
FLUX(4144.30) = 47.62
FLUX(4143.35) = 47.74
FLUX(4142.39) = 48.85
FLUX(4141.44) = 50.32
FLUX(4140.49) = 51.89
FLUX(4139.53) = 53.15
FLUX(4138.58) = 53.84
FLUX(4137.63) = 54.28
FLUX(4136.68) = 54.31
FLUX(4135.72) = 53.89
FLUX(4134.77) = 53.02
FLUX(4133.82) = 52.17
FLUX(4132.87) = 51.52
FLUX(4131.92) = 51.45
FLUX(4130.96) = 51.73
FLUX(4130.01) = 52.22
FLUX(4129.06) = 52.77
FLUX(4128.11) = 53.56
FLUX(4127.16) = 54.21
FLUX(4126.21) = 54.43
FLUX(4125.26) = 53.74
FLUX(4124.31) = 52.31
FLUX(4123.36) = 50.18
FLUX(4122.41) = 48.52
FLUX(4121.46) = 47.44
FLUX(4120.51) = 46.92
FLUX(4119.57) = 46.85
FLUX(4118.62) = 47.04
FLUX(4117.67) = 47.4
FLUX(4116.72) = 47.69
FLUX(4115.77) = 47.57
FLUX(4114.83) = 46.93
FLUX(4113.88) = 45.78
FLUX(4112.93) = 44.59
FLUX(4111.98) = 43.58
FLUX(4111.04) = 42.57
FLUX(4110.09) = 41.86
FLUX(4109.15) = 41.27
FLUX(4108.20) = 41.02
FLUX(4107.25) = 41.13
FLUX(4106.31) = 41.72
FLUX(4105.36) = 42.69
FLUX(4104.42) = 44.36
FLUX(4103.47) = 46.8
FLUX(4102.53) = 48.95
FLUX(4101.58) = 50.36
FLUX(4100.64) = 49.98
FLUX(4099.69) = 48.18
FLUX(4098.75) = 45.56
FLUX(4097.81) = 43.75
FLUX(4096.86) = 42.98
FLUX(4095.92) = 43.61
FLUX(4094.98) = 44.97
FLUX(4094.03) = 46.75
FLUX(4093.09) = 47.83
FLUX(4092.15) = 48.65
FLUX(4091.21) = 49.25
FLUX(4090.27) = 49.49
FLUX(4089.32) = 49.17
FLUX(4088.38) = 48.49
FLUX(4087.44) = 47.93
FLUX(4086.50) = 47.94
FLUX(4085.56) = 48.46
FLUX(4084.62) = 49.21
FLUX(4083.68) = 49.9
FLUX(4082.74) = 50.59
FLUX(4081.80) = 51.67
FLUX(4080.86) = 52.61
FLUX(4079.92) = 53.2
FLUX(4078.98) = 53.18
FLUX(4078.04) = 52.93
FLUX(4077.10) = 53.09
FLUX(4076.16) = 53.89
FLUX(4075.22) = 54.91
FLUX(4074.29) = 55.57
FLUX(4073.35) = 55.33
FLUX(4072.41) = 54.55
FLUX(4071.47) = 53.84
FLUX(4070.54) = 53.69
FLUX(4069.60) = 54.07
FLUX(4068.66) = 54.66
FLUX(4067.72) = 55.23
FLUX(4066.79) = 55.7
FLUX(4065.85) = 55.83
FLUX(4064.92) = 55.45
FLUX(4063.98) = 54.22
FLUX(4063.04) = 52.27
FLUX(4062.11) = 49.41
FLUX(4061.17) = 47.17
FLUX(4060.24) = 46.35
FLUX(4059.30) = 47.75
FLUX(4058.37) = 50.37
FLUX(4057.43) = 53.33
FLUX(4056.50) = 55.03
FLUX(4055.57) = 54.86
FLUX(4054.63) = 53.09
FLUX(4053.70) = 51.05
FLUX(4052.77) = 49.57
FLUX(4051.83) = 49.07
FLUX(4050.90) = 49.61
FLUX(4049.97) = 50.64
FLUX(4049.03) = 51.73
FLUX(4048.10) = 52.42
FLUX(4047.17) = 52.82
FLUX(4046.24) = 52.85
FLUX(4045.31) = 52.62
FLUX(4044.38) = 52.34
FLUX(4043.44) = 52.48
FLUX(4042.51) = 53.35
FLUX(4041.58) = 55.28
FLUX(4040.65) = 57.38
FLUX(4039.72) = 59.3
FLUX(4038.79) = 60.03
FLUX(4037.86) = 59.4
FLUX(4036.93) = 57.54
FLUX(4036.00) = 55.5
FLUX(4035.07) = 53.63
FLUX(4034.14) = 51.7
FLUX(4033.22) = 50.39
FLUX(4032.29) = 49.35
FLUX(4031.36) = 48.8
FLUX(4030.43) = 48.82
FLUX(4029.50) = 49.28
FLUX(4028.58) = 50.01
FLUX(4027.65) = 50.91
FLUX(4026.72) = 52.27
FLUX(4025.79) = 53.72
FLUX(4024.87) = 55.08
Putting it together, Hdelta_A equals 4.4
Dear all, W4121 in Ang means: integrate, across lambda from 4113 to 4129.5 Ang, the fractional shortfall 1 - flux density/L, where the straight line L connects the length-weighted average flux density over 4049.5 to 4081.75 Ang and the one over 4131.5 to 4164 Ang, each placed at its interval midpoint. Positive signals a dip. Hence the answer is 0.9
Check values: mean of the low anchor 52.7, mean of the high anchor 52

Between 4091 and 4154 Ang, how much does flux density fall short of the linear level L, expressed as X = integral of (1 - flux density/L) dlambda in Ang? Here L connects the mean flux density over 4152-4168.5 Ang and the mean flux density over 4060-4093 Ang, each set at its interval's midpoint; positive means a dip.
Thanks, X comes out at 6.2 Ang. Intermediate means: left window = 51.9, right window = 55.1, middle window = 48.5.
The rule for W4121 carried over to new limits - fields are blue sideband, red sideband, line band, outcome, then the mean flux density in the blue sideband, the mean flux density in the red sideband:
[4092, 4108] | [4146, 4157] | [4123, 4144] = -1.6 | 45.6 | 50.1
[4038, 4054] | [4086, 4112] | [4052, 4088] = -1.8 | 53.2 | 45.8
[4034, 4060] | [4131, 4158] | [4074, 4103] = 1.6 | 53.3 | 51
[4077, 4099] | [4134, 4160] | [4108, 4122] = 1.3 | 48.8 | 51.4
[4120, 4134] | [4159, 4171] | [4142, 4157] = 1.5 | 51.5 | 57.5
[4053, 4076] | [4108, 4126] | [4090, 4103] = 0.5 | 53.1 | 46.7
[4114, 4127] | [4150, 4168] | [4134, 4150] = 0.3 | 49.1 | 54.3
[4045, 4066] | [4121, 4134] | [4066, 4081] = -0.7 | 51.6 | 51.9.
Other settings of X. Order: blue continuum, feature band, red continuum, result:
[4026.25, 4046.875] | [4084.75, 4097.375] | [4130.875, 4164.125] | 1.3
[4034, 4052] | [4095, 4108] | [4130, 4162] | 1.8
